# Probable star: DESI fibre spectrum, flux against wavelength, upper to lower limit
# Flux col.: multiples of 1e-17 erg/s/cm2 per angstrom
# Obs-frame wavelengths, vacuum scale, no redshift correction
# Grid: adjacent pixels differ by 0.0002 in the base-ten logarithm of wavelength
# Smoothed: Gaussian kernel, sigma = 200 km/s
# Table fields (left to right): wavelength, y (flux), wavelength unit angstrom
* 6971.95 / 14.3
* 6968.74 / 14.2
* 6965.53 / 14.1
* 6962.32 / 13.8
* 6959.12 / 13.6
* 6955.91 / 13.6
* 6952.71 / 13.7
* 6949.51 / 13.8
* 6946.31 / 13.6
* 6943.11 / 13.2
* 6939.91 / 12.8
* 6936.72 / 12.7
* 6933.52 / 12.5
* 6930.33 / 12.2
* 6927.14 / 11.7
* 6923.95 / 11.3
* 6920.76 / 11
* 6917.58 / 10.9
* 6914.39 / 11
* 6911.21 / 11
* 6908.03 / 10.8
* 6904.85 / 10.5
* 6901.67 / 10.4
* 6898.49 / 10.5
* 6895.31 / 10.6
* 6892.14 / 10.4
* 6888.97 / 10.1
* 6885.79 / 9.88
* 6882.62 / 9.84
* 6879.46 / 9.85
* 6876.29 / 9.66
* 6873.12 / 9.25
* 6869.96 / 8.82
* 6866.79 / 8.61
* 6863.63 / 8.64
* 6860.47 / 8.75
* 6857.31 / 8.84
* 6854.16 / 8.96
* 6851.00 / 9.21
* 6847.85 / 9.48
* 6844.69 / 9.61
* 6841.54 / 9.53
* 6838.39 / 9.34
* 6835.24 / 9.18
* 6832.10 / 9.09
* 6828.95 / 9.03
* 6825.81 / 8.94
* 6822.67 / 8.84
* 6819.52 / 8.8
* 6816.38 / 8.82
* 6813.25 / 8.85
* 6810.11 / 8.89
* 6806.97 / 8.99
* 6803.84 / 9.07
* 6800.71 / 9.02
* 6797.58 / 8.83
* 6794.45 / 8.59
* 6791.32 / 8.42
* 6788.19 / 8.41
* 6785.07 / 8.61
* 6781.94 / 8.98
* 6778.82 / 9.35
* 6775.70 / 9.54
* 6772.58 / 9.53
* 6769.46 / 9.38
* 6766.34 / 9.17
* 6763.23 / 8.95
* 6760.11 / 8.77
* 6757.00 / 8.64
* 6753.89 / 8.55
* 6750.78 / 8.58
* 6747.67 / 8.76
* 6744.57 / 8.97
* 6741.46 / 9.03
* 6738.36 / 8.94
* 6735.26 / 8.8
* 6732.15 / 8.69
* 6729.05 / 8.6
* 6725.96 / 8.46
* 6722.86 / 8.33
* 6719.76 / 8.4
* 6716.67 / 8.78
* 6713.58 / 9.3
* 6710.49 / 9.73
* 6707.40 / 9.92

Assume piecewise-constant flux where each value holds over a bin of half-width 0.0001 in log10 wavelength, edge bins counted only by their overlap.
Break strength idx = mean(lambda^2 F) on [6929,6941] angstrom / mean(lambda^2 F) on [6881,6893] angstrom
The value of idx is 1.27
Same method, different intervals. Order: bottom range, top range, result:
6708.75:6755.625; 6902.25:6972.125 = 1.51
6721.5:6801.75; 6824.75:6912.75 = 1.12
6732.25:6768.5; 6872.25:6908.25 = 1.20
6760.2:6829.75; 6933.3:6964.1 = 1.56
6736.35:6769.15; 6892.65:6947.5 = 1.37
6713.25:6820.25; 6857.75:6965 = 1.32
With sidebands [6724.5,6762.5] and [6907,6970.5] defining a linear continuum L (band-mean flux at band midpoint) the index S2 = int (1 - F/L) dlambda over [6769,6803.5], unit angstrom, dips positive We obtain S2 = 2.2 angstrom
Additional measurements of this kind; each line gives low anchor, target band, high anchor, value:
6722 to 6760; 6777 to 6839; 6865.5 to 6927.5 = 3.22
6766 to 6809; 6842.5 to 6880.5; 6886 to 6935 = 3.86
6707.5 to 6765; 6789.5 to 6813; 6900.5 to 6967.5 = 2.70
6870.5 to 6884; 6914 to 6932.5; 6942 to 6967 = 0.95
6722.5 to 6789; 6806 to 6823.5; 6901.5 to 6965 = 2.01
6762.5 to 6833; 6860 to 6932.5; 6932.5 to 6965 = 9.59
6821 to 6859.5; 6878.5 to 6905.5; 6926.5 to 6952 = 2.14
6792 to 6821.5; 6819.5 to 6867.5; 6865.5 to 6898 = 1.12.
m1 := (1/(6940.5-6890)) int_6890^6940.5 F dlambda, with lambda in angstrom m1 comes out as 11.2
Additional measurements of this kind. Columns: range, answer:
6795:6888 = 9.13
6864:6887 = 9.37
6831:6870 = 9.09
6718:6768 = 8.73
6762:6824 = 8.95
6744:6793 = 8.91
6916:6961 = 12.6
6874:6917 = 10.3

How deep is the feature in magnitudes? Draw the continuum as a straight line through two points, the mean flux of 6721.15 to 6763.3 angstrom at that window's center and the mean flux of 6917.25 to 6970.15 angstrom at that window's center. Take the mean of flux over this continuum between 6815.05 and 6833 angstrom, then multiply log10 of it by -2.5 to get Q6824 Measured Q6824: 0.17 mag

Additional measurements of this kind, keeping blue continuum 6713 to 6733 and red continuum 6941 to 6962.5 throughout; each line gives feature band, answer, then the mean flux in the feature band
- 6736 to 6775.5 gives 0.044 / 8.96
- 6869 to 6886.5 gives 0.245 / 9.56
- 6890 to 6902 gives 0.182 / 10.5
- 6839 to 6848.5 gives 0.180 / 9.52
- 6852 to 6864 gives 0.291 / 8.83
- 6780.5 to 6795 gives 0.167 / 8.6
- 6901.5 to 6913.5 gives 0.176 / 10.7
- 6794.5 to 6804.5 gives 0.155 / 8.91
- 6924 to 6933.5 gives 0.100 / 11.9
